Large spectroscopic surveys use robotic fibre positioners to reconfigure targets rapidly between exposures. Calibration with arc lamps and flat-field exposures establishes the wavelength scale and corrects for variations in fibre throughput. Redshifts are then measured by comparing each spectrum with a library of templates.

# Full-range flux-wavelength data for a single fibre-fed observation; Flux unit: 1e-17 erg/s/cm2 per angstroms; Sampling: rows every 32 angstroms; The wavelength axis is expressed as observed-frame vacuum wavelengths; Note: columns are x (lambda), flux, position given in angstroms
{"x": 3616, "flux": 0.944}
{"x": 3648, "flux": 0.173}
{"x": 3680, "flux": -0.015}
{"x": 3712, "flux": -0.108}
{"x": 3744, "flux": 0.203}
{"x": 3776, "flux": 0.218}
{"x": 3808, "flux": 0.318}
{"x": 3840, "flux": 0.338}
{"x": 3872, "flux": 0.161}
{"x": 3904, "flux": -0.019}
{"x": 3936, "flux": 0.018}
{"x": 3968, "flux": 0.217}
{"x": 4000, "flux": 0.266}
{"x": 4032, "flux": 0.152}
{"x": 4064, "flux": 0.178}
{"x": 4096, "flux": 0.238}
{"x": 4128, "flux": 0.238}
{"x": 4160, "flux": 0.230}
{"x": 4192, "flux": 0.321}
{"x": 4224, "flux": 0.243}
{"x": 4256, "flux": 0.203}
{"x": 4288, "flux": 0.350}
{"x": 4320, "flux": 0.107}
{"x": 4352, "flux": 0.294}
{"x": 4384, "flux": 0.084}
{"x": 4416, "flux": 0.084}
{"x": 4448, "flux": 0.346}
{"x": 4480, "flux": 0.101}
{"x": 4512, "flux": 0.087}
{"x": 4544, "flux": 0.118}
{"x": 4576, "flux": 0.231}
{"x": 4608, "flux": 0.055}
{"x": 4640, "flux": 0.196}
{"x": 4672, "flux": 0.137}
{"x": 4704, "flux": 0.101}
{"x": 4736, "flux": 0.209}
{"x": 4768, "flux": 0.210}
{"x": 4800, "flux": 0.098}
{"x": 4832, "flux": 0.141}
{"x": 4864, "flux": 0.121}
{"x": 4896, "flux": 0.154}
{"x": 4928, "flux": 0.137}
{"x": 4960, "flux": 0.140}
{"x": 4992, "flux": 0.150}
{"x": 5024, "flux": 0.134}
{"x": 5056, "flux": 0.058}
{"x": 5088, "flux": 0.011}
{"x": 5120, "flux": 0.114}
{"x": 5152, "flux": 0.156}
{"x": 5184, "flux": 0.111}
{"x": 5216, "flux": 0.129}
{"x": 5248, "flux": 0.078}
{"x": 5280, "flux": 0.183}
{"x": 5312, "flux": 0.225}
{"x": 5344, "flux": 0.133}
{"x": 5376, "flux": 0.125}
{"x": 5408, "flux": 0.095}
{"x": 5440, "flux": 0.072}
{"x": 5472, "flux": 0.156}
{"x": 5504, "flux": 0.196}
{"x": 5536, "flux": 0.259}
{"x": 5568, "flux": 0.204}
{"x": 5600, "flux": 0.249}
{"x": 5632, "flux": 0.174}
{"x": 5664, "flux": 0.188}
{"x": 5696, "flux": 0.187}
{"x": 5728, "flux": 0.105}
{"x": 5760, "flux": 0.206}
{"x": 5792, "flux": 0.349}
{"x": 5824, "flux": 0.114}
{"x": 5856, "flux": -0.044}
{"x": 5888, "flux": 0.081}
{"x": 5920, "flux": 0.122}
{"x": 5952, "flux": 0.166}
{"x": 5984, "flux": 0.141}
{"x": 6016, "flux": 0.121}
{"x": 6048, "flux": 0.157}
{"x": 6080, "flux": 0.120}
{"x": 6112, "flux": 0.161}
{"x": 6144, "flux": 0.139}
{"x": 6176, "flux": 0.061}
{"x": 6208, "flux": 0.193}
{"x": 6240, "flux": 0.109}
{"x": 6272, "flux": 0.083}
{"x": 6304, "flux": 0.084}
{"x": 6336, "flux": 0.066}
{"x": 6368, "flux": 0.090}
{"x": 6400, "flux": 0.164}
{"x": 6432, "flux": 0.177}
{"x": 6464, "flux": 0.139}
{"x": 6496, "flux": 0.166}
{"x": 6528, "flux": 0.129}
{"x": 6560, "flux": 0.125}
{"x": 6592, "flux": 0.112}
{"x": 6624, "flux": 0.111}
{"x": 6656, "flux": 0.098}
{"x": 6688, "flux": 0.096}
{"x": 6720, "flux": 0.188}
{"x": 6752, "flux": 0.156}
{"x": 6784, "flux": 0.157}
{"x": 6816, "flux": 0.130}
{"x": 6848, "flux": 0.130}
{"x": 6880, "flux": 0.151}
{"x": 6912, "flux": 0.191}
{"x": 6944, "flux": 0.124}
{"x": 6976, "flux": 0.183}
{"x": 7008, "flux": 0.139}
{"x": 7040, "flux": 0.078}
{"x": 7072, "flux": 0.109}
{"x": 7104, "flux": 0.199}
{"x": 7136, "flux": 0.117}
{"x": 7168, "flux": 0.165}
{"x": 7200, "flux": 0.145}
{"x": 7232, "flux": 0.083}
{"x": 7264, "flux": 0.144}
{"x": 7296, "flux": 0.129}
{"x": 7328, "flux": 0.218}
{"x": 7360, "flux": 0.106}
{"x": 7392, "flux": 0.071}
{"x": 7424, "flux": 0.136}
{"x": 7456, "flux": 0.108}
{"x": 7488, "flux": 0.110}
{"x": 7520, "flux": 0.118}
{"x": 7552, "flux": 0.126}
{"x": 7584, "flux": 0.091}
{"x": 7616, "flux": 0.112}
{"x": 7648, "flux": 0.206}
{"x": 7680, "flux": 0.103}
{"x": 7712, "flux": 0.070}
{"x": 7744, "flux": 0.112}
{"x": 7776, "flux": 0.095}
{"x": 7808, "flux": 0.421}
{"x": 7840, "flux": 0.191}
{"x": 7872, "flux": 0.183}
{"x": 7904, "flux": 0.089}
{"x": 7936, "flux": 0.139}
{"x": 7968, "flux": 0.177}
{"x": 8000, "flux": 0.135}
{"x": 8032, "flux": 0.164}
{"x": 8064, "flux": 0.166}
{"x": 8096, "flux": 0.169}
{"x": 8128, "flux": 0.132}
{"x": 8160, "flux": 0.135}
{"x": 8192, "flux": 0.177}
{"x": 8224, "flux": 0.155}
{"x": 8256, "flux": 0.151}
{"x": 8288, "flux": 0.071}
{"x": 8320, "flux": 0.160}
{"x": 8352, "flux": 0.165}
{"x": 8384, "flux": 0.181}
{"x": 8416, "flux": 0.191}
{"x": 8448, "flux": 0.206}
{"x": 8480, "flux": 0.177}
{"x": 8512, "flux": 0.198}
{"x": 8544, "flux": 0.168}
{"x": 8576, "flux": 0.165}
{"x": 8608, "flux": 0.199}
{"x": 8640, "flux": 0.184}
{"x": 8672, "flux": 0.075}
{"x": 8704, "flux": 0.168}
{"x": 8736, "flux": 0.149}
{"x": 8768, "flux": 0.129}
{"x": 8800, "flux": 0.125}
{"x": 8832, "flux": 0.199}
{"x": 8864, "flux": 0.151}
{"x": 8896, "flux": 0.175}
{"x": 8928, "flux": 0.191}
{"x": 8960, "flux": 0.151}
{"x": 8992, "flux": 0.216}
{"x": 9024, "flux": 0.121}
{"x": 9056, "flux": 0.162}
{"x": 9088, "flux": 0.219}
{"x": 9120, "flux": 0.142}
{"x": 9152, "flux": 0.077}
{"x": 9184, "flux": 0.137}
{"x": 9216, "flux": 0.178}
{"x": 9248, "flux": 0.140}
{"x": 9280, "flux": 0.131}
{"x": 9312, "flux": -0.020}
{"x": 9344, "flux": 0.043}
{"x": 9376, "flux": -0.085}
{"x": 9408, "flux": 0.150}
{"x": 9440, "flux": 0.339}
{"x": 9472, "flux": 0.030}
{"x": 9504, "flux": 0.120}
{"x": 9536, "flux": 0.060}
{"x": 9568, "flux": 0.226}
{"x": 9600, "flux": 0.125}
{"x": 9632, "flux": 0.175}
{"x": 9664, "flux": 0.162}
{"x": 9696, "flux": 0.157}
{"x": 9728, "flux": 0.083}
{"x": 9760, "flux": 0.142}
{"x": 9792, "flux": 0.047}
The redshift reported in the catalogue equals 1.092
